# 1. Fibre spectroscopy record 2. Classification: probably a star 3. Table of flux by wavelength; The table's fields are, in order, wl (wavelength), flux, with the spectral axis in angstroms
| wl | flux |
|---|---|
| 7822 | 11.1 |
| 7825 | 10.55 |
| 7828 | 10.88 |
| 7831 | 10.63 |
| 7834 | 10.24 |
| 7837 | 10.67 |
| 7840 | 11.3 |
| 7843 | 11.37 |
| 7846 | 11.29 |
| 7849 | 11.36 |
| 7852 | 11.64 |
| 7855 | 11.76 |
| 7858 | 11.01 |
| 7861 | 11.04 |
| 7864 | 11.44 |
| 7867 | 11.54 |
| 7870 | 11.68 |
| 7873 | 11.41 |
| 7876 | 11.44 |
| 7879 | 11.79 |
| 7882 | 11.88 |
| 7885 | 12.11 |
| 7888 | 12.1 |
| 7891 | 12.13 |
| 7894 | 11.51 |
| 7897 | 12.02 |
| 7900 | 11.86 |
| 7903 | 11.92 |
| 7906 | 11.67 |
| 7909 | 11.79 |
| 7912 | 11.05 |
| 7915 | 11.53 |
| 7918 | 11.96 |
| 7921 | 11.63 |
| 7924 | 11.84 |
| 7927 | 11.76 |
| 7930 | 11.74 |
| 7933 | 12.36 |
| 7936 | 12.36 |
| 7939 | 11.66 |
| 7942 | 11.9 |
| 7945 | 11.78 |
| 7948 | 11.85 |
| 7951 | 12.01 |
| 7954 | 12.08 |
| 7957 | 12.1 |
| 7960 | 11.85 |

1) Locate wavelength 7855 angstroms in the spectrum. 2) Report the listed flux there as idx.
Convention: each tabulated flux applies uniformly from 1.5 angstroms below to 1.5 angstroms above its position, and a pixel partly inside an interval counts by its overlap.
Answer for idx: 11.76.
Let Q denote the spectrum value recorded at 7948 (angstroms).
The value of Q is 11.85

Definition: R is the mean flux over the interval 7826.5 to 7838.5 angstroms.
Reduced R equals 10.6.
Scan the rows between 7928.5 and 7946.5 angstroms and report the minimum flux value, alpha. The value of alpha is 11.66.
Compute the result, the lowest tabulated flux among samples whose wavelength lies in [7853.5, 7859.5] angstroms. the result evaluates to 11.01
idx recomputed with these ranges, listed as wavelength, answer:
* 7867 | 11.54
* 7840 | 11.3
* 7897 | 12.02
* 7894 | 11.51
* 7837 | 10.67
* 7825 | 10.55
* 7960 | 11.85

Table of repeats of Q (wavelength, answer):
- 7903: 11.92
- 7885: 12.11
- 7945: 11.78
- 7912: 11.05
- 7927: 11.76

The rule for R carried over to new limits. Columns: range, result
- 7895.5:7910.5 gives 11.9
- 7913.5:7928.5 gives 11.7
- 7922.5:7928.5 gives 11.8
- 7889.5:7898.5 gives 11.9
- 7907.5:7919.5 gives 11.6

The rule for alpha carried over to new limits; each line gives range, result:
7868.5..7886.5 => 11.41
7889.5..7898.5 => 11.51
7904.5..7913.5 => 11.05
